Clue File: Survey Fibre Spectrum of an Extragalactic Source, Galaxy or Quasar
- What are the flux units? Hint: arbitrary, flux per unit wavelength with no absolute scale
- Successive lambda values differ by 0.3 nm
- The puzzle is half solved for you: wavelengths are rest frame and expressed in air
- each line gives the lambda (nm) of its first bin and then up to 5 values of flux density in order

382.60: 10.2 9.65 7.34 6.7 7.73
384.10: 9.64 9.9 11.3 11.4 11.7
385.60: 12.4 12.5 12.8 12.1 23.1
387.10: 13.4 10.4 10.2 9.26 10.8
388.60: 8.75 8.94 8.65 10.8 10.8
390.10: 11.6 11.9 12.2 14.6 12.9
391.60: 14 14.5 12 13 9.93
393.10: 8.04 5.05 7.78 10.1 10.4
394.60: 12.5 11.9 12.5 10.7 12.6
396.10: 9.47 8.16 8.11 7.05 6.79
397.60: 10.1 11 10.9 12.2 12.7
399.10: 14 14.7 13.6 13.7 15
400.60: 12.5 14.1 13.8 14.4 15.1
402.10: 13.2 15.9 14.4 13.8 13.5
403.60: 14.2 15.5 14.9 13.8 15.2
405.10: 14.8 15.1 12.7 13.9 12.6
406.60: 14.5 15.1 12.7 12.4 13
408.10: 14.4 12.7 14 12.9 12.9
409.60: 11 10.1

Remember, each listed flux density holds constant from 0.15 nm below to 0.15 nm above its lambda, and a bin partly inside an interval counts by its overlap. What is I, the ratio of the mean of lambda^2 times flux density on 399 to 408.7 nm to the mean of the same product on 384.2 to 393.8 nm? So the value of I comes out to 1.32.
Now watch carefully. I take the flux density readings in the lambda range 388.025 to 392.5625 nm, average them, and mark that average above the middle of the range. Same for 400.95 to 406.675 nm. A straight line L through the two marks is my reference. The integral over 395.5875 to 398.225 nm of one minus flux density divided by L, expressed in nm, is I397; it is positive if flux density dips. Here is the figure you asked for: 0.73 nm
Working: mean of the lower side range 11.6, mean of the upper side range 14.3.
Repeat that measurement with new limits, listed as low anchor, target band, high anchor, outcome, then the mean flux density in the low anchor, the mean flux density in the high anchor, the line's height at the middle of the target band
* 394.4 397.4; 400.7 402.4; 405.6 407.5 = -0.34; 10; 13.5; 11.9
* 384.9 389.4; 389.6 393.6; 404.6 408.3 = 0.23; 11.8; 13.9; 12.2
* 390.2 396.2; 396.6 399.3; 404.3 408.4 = 0.40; 11.3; 13.8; 12.2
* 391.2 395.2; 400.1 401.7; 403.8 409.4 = -0.17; 11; 13.8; 12.6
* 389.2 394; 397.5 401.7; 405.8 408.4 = -0.25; 11.2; 13.5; 12.4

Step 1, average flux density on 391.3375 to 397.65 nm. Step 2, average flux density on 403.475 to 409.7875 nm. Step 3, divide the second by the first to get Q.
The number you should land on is 1.3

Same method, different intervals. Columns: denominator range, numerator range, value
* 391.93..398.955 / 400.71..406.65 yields 1.40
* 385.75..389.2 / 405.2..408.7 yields 1.14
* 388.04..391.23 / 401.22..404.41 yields 1.33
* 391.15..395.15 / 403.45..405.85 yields 1.32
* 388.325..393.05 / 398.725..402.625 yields 1.22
